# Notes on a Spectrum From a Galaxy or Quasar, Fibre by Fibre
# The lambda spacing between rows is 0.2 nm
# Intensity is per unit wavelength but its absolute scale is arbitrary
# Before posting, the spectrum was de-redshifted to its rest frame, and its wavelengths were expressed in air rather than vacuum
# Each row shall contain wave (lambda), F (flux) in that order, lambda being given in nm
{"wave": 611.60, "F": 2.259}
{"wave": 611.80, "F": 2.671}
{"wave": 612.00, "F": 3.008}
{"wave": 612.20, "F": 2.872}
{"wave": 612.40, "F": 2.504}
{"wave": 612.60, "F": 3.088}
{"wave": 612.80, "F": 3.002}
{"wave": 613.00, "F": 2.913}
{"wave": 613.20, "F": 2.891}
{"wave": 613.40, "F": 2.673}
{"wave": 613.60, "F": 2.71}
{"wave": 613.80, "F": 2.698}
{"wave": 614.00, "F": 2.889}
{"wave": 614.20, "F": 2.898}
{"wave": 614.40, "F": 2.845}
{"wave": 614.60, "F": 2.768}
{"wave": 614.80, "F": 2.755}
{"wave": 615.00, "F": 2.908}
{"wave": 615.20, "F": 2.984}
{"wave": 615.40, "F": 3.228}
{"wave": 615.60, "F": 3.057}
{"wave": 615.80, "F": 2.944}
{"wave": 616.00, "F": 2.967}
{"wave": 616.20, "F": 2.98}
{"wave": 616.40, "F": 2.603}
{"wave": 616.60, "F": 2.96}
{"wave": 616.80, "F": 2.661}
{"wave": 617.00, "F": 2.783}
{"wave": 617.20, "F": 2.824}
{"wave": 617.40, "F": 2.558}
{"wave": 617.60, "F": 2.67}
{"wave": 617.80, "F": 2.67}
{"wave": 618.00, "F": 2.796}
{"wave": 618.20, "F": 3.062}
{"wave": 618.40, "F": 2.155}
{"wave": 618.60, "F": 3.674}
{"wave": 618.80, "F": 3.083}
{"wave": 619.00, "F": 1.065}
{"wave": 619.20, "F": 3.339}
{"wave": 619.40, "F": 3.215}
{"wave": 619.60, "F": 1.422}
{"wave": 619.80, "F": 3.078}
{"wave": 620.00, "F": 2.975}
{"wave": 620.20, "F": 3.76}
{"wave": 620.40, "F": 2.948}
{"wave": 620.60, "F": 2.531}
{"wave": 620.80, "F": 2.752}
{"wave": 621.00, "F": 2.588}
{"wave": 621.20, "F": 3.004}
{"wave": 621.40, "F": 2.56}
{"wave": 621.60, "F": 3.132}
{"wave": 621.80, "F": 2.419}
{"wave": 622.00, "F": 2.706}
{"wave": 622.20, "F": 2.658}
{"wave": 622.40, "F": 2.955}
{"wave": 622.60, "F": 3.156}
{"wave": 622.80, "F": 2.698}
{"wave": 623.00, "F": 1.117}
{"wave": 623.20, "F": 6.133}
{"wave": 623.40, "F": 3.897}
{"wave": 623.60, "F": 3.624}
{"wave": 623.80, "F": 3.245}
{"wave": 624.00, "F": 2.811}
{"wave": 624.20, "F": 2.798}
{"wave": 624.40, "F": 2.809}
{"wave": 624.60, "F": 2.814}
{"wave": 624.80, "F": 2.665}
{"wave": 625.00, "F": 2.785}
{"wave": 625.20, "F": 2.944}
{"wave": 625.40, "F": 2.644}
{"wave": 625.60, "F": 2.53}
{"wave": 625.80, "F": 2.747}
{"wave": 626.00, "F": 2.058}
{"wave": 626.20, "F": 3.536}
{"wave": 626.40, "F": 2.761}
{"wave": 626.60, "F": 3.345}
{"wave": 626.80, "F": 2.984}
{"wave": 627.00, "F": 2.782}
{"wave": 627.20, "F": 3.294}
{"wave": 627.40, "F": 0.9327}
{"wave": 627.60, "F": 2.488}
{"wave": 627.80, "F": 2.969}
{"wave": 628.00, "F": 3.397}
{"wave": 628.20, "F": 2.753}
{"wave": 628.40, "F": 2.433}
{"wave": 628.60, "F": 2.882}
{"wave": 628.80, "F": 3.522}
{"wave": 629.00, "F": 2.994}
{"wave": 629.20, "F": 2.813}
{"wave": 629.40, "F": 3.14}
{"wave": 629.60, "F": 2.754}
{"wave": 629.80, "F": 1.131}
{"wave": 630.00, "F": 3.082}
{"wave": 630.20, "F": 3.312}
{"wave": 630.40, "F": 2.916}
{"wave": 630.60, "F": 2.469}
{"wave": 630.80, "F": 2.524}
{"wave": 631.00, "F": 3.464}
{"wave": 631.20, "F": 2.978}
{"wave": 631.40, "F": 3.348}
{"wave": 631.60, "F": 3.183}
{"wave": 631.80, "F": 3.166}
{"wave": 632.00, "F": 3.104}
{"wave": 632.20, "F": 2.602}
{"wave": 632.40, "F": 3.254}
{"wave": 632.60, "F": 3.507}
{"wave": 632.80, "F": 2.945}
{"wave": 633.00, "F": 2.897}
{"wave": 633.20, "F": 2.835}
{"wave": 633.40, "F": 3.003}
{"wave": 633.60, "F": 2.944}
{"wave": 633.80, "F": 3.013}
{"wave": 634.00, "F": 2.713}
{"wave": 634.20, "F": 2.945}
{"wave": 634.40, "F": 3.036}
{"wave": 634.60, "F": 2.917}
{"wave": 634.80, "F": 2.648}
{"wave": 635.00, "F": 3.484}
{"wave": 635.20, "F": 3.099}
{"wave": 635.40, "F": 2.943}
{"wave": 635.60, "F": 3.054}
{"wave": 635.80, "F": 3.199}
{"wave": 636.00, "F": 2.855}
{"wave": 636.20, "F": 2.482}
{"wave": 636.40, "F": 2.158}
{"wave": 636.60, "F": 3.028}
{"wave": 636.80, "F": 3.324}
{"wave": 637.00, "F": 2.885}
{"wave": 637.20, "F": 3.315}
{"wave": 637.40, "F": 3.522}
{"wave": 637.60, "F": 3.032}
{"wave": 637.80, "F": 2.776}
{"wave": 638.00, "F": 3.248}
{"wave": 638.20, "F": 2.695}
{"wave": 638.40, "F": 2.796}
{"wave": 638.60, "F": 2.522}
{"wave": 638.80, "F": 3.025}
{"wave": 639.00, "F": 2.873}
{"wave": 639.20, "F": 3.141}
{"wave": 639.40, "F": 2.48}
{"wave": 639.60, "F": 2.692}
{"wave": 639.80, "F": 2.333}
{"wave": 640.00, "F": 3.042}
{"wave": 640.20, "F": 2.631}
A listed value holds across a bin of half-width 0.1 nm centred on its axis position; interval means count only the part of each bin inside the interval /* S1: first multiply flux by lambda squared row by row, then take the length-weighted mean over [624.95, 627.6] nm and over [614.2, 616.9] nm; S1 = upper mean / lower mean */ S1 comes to 1.0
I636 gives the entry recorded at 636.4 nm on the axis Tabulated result 2.158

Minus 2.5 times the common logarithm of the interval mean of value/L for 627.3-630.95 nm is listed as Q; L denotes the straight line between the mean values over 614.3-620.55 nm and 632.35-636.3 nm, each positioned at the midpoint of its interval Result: 0.09 mag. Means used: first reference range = 2.83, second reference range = 2.99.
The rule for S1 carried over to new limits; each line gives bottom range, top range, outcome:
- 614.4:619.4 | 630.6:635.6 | 1.12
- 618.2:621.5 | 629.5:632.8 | 1.10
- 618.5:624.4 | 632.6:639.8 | 1.04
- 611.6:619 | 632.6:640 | 1.11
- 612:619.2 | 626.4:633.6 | 1.08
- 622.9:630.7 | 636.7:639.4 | 1.08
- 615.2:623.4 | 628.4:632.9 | 1.07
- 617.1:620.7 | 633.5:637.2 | 1.12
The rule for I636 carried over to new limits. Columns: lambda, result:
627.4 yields 0.9327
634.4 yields 3.036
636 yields 2.855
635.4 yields 2.943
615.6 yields 3.057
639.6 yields 2.692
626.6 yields 3.345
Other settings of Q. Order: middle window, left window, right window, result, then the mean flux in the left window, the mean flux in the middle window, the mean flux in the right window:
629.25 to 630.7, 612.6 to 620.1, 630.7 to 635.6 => 0.11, 2.81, 2.69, 3.02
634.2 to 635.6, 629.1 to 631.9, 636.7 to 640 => -0.04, 2.88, 3.02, 2.92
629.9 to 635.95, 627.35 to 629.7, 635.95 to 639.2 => -0.06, 2.8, 3.02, 2.92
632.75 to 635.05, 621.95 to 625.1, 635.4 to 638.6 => 0.01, 3.06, 2.94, 2.94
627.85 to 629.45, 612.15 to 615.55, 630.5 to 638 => -0.01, 2.86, 2.99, 2.99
